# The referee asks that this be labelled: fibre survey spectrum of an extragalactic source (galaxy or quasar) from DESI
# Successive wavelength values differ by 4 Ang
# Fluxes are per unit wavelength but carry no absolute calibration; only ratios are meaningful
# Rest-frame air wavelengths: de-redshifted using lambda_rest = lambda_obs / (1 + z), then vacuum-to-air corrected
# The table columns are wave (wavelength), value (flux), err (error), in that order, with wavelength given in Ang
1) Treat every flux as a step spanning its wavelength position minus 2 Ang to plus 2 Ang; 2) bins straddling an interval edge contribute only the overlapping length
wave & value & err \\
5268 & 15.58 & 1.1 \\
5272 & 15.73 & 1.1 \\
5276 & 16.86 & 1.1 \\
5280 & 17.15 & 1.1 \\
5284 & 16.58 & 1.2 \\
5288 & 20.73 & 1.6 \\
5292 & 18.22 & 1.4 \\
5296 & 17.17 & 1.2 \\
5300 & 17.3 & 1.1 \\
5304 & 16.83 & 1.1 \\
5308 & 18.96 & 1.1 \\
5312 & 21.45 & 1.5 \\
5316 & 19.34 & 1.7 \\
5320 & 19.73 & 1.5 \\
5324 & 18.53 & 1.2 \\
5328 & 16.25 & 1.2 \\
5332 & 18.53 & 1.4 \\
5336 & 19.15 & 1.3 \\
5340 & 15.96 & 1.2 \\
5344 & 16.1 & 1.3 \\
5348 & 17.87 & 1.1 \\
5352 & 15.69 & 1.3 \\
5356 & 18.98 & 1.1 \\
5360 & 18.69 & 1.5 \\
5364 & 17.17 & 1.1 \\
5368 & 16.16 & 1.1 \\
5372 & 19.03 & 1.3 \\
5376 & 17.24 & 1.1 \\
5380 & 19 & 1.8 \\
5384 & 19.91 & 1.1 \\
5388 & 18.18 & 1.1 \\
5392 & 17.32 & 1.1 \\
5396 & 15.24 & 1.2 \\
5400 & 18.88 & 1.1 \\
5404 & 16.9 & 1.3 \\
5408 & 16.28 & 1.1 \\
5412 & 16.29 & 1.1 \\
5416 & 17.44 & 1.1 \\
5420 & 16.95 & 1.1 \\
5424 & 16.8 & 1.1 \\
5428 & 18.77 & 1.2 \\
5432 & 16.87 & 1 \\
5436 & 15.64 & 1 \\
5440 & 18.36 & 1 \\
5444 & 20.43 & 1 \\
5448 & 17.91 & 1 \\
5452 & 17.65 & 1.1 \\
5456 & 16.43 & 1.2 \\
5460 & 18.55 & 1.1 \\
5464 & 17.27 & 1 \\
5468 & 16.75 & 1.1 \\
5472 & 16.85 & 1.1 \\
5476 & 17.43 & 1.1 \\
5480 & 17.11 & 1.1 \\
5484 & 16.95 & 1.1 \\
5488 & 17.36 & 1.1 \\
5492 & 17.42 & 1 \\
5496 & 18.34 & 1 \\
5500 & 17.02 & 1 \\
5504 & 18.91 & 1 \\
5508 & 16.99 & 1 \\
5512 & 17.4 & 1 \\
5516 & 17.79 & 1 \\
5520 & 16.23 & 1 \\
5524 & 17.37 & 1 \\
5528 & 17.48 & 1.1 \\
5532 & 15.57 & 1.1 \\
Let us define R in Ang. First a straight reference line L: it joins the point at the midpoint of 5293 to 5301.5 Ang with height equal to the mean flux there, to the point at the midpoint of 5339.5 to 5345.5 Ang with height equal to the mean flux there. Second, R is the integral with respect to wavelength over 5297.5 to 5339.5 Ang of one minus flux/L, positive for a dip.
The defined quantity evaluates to -4.4 Ang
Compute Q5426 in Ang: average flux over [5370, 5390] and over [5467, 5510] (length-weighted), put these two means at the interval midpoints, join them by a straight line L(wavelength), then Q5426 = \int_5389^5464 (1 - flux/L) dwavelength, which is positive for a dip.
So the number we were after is 3.0 Ang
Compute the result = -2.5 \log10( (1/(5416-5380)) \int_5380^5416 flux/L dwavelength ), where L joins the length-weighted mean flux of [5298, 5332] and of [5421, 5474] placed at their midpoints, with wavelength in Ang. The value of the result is 0.028 mag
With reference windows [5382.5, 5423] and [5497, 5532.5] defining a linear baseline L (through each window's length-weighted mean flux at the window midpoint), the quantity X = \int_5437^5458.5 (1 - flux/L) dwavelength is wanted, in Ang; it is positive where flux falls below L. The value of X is -0.9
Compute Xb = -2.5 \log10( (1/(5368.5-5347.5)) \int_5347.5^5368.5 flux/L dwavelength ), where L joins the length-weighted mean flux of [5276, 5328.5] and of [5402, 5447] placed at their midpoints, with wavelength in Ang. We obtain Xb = 0.02 mag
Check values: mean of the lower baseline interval 18.3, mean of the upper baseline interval 17.4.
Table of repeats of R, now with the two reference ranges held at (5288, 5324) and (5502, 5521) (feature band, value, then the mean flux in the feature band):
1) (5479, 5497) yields 0.3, 17.4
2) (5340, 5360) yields 1.4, 17.2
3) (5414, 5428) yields 0.6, 17.3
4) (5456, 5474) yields 0.6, 17.3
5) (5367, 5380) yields 0.4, 17.8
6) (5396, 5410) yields 0.9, 17.1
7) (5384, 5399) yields 0.7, 17.4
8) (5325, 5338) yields 0.4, 18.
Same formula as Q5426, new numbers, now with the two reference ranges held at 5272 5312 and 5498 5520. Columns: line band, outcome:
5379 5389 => -0.81 Ang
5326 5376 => 0.82 Ang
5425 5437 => 0.29 Ang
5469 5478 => 0.23 Ang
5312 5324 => -1.27 Ang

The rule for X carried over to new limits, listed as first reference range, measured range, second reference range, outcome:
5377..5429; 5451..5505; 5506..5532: -0.5 Ang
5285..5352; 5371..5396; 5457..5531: -0.4 Ang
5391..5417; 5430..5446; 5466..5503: -0.7 Ang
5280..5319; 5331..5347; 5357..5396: 0.7 Ang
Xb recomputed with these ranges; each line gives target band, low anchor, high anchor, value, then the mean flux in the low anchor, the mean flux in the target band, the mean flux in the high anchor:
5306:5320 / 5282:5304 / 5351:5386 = -0.11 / 17.9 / 19.9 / 18.1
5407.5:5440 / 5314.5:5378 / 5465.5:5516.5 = 0.04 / 17.8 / 17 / 17.4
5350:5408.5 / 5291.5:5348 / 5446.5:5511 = 0.01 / 18.1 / 17.7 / 17.4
